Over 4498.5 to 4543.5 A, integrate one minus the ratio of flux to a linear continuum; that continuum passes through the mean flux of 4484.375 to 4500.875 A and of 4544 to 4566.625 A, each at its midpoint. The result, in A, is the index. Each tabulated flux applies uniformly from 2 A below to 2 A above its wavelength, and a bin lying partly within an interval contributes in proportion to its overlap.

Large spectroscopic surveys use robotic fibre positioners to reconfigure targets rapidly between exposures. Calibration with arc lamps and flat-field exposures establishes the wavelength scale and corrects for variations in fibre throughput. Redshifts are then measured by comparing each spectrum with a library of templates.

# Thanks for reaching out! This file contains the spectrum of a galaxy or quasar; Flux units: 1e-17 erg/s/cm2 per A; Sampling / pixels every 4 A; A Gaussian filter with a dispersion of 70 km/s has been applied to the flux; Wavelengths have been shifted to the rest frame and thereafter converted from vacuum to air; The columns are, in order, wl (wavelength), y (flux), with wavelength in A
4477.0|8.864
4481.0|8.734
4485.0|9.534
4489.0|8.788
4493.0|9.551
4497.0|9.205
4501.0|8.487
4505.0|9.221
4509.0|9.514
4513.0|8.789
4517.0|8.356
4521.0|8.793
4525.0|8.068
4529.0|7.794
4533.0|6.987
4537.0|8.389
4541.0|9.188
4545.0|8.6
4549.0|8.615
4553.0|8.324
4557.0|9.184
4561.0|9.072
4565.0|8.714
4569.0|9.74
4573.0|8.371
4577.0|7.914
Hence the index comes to 2.3 A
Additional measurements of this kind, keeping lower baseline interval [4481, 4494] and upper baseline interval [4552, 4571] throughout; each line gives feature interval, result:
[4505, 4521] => 0.4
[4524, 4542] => 2.1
